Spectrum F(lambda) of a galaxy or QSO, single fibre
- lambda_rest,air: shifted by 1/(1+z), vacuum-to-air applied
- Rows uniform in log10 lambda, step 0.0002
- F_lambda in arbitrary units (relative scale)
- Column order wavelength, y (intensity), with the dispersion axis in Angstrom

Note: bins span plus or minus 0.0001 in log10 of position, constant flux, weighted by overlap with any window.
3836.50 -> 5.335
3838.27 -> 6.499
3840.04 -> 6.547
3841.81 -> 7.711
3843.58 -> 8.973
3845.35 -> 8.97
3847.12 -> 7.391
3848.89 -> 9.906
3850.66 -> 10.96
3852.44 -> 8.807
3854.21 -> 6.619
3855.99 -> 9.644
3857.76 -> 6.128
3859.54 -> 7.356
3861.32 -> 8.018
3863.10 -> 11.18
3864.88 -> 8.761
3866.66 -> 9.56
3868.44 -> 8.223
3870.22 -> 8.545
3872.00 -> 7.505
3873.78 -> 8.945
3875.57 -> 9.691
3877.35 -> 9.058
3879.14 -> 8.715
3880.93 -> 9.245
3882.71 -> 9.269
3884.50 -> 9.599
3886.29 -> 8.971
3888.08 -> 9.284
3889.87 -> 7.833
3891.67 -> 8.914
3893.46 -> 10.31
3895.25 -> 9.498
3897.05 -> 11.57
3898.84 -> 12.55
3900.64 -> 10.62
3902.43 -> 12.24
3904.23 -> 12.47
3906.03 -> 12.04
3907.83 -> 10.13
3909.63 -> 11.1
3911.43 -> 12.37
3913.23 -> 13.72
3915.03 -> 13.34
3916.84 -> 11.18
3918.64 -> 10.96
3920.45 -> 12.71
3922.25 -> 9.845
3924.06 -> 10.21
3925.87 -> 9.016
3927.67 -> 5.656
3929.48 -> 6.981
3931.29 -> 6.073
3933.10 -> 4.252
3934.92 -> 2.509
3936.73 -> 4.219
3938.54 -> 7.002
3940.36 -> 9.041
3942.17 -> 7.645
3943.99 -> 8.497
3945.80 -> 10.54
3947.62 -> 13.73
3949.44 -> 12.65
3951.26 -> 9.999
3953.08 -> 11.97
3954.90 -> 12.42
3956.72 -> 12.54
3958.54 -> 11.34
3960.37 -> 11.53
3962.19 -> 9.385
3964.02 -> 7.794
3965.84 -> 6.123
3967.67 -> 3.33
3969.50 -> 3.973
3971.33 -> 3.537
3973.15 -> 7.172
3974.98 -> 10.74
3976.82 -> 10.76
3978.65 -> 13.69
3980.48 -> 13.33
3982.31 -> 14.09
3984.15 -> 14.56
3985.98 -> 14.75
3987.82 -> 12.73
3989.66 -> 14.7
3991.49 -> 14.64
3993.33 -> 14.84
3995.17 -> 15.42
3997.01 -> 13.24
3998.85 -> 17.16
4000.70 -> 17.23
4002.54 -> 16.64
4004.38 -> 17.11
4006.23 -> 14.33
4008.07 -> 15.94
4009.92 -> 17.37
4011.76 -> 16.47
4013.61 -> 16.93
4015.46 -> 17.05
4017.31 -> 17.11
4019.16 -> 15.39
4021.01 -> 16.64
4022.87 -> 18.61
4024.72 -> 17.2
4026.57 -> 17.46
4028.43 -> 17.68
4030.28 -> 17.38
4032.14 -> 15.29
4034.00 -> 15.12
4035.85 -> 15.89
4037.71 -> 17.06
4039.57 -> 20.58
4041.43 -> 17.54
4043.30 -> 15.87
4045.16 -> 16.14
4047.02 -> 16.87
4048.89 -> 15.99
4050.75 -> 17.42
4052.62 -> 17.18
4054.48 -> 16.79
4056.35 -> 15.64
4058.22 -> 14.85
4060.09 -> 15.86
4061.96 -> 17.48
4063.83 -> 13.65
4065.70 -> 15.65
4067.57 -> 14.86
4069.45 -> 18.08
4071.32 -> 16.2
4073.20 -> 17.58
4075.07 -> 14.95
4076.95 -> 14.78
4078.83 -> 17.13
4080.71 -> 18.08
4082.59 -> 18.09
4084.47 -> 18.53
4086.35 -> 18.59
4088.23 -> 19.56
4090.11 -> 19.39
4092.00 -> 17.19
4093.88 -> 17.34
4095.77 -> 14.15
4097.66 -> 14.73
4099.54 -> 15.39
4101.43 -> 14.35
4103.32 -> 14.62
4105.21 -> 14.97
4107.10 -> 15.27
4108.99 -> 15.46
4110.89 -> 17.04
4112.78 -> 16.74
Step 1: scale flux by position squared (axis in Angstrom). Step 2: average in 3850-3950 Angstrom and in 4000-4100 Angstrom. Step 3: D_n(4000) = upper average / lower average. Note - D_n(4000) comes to 1.9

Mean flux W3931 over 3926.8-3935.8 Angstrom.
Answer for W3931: 5.09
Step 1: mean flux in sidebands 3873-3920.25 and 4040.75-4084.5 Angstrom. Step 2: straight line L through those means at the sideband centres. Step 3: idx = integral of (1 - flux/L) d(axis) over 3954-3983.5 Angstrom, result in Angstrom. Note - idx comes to 8.1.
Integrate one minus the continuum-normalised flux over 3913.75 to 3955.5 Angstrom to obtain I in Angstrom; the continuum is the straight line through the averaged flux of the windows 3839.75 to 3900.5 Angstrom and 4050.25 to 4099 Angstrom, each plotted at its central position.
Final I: 8.2 Angstrom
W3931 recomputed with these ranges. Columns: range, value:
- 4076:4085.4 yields 17.3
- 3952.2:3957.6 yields 12.3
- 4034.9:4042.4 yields 17.7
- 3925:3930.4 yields 7.21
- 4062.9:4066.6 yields 14.6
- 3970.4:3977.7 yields 8.03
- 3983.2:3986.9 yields 14.6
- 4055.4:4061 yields 15.4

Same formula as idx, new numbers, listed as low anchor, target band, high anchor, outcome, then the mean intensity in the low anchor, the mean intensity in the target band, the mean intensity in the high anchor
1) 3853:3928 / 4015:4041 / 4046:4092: -3.1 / 9.86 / 17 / 16.8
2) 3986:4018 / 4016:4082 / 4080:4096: 1.6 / 15.8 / 16.6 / 18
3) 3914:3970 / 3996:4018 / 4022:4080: -4.7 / 8.96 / 16.4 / 16.5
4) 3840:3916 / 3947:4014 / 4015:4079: 6.8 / 9.63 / 12.5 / 16.5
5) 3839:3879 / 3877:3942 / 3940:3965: 1.0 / 8.56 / 9.49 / 10.7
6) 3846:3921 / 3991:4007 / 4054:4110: -2.4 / 9.87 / 15.7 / 16.3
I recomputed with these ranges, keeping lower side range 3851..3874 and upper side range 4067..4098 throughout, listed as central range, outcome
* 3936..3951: 3.1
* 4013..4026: -2.1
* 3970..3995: 1.9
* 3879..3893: 0.5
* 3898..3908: -1.7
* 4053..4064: 0.1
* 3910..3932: 0.9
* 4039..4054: -1.4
